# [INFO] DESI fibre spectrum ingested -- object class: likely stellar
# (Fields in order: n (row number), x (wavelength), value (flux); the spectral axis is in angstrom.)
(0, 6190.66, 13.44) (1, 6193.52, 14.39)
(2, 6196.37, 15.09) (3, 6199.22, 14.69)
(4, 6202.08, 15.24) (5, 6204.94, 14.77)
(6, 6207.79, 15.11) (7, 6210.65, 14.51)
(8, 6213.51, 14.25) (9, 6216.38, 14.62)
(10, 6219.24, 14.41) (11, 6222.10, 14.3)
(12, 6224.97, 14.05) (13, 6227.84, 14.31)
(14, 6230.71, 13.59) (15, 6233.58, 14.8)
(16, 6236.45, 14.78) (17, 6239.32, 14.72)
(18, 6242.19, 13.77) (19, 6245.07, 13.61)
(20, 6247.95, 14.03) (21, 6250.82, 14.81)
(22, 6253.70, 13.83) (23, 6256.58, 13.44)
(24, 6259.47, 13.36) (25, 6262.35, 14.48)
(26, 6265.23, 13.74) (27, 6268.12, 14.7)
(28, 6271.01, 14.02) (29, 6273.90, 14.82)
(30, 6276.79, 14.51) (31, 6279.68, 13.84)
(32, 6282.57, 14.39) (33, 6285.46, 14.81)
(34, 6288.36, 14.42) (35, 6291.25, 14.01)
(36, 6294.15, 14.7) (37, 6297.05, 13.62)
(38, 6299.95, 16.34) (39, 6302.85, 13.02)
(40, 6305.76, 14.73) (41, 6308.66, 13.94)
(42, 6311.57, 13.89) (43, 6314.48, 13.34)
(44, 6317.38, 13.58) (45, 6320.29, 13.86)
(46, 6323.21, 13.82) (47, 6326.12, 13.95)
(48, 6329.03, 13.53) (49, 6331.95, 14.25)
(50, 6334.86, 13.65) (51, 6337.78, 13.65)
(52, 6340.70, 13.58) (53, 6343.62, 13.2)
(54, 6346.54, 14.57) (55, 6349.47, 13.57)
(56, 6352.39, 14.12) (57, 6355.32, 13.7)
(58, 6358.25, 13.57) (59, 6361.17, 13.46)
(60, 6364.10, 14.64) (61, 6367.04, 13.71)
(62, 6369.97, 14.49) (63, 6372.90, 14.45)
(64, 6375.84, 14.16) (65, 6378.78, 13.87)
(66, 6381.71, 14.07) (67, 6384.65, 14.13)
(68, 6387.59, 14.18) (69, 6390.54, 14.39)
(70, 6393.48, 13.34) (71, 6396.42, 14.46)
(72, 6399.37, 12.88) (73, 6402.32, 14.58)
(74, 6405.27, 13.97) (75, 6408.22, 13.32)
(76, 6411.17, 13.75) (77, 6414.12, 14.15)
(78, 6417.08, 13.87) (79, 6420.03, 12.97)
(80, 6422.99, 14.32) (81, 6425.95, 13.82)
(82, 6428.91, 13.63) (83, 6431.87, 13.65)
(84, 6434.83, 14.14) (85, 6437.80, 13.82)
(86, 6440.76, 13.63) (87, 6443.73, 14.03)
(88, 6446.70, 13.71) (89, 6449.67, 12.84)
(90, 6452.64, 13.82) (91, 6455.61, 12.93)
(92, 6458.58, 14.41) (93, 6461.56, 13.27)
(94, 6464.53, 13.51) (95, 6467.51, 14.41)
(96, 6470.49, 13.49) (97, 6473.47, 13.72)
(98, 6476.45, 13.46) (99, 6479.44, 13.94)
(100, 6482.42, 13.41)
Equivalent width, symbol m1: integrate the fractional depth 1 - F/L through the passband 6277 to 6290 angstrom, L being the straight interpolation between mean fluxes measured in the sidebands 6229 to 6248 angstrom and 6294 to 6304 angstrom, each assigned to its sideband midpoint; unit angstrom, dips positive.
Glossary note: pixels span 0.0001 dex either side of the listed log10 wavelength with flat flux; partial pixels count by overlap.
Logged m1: 0.0 angstrom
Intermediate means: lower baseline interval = 14.2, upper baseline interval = 14.4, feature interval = 14.4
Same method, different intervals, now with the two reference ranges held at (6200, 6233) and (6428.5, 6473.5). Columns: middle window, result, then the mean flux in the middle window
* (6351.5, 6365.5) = 0.1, 13.9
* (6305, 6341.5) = 0.8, 13.8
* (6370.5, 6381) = -0.2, 14.2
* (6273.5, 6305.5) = -0.4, 14.4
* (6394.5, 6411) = 0.0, 13.8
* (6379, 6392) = -0.2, 14.2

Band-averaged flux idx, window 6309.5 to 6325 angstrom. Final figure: 13.7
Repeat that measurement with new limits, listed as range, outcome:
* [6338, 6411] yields 13.9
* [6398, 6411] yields 13.7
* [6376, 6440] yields 13.9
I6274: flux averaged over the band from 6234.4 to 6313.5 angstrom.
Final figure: 14.2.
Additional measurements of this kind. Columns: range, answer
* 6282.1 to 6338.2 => 14.1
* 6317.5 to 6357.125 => 13.8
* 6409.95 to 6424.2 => 13.8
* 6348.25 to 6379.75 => 14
